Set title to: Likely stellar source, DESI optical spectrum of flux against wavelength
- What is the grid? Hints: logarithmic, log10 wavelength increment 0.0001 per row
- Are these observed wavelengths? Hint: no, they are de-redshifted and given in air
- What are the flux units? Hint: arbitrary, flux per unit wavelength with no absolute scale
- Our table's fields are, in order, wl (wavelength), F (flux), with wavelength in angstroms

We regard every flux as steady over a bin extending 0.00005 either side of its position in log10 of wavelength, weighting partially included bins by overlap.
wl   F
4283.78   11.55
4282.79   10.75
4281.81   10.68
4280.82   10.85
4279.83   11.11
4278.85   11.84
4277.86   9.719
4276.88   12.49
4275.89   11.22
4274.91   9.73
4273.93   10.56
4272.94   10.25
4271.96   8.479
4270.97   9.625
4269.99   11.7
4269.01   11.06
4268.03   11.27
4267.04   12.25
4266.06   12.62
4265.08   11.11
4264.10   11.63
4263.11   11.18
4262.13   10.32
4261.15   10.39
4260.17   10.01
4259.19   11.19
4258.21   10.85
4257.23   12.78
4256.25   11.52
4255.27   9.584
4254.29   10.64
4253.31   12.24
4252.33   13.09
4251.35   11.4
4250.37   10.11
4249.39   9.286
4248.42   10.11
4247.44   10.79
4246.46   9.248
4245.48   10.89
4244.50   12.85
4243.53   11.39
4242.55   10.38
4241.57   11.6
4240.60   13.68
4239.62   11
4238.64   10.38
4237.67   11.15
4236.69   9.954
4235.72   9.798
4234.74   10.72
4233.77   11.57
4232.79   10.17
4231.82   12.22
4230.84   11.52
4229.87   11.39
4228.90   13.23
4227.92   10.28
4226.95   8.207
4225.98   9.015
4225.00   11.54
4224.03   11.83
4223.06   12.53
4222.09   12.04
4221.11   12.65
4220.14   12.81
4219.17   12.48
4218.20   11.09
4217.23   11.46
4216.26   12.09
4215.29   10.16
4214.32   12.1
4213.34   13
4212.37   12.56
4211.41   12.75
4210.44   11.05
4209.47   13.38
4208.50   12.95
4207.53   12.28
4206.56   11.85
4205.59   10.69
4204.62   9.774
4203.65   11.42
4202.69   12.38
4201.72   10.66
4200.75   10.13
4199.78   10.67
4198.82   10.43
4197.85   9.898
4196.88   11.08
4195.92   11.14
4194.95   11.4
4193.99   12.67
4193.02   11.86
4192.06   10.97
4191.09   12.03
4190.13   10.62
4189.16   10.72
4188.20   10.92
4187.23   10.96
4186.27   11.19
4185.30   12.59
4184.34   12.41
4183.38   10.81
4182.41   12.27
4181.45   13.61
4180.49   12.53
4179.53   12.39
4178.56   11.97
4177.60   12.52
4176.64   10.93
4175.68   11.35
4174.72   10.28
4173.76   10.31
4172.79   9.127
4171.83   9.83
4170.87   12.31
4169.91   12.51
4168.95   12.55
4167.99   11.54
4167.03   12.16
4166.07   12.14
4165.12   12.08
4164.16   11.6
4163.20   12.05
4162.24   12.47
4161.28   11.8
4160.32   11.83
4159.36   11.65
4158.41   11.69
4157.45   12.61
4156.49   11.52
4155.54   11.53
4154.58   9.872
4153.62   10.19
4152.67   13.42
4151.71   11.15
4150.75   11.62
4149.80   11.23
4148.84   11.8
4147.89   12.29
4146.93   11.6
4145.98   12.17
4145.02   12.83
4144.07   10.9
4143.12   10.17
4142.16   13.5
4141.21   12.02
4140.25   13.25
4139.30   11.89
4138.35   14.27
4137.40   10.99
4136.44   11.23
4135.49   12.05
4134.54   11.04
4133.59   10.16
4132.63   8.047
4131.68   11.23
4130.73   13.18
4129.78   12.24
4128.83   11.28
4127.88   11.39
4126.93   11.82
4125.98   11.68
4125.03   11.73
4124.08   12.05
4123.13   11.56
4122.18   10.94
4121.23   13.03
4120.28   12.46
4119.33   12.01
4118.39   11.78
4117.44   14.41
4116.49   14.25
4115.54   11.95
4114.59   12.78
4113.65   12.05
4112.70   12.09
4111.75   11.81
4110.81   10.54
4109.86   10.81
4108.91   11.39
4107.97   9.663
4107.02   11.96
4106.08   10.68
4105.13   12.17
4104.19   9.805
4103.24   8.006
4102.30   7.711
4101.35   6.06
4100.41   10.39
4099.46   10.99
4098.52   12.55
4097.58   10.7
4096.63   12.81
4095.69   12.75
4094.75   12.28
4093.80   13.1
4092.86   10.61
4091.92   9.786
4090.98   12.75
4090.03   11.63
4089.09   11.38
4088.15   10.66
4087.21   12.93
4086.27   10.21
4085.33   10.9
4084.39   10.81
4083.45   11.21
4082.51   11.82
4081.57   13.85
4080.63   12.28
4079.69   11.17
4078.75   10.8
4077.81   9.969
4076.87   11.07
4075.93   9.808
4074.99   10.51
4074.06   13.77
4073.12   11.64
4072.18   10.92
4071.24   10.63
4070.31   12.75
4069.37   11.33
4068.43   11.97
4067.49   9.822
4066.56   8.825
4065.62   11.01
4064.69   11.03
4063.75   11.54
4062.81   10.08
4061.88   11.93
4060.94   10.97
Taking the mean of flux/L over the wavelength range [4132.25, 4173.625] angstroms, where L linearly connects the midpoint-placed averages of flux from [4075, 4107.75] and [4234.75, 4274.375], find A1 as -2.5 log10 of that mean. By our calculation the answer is -0.06 mag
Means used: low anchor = 11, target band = 11.6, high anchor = 11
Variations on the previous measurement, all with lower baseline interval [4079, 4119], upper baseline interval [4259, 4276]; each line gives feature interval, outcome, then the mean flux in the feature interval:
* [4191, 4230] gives -0.050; 11.5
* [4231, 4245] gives -0.031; 11.2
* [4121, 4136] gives -0.016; 11.4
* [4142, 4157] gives -0.036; 11.6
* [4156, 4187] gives -0.061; 11.8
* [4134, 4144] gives -0.070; 12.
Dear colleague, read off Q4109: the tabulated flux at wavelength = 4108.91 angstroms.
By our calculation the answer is 11.39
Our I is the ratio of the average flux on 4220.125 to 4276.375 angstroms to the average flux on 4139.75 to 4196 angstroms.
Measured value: 0.94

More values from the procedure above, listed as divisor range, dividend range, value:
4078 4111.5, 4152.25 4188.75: 1.06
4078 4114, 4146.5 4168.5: 1.06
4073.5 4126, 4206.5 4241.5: 1.01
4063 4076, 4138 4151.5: 1.08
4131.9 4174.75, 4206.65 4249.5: 0.99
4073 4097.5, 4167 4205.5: 0.98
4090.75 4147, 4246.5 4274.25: 0.95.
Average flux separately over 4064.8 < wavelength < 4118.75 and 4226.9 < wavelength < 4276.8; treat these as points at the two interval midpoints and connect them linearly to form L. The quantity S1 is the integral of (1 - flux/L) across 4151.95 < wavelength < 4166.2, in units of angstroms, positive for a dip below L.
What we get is -0.8 angstroms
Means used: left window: 11.3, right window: 11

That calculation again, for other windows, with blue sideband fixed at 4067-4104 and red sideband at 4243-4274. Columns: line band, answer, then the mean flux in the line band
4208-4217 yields -0.99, 12.2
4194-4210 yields -0.42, 11.3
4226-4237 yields 0.22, 10.8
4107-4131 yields -1.85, 11.9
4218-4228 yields -0.34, 11.4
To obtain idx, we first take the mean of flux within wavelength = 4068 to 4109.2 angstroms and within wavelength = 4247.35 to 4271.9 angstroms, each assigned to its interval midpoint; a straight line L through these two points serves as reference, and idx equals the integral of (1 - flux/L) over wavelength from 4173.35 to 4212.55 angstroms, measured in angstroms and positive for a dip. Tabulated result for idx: -1.6 angstroms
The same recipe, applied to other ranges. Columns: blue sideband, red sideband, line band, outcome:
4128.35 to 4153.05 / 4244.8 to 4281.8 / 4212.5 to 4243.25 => -0.62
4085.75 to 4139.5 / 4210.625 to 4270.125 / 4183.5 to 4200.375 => 0.14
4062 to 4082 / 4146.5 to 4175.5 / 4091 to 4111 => 0.98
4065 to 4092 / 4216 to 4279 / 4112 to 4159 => -2.69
